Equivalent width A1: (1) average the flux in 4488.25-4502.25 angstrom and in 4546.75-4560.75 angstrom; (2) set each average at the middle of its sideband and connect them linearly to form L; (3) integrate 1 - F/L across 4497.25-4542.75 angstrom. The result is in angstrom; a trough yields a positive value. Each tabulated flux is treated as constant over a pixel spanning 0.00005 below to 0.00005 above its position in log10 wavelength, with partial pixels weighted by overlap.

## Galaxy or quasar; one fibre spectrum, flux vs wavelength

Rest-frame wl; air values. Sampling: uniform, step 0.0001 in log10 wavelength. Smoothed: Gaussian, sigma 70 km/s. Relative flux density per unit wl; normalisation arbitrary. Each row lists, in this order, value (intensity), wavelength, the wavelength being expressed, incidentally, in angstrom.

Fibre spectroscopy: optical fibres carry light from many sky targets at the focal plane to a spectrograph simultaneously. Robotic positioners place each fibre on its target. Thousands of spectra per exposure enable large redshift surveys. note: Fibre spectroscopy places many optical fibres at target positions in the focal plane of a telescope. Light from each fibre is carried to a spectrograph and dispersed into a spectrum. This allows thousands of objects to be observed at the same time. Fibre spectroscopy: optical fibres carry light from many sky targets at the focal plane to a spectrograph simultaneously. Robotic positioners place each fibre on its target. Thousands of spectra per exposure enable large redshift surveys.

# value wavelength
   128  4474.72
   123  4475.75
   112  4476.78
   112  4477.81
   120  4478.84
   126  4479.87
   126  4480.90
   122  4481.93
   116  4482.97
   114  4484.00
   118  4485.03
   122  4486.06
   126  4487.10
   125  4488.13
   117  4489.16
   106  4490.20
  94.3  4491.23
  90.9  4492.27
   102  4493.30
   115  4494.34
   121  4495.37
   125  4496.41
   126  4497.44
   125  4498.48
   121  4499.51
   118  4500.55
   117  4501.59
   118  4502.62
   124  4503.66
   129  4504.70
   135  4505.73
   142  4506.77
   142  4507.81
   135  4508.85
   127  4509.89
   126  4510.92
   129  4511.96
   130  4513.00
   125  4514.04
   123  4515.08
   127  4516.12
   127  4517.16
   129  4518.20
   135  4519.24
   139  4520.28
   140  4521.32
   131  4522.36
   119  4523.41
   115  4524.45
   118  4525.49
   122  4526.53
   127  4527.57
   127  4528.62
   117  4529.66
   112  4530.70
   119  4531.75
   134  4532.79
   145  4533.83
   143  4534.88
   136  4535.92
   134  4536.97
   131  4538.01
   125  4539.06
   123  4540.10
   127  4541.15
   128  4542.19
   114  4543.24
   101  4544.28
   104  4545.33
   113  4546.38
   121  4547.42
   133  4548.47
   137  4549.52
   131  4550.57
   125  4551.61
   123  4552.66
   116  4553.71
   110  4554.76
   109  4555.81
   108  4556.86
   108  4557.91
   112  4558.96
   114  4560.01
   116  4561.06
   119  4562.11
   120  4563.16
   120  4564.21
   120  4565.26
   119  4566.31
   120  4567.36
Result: -4.6 angstrom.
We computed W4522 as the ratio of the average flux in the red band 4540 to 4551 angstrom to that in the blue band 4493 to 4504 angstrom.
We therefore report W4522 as 1.01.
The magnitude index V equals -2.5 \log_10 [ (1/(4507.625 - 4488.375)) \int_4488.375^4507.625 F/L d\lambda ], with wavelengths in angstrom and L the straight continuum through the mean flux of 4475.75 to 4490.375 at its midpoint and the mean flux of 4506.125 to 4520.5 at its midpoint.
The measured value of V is 0.058 mag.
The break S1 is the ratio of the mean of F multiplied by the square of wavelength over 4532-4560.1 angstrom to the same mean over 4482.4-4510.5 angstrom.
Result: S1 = 1.0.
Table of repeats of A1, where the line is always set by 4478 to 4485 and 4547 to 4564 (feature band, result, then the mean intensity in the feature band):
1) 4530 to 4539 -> -0.9 angstrom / 131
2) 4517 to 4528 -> -0.7 angstrom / 128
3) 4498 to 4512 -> -0.9 angstrom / 128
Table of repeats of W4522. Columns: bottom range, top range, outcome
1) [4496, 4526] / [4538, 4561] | 0.93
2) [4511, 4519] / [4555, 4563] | 0.88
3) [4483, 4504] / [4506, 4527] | 1.11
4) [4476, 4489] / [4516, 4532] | 1.04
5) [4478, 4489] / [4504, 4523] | 1.09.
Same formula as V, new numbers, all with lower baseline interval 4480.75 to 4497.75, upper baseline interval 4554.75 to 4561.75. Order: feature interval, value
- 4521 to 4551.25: -0.11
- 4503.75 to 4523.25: -0.15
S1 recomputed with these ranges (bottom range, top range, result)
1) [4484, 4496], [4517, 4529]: 1.15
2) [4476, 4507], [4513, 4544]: 1.09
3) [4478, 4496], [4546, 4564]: 1.06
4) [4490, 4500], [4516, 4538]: 1.15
